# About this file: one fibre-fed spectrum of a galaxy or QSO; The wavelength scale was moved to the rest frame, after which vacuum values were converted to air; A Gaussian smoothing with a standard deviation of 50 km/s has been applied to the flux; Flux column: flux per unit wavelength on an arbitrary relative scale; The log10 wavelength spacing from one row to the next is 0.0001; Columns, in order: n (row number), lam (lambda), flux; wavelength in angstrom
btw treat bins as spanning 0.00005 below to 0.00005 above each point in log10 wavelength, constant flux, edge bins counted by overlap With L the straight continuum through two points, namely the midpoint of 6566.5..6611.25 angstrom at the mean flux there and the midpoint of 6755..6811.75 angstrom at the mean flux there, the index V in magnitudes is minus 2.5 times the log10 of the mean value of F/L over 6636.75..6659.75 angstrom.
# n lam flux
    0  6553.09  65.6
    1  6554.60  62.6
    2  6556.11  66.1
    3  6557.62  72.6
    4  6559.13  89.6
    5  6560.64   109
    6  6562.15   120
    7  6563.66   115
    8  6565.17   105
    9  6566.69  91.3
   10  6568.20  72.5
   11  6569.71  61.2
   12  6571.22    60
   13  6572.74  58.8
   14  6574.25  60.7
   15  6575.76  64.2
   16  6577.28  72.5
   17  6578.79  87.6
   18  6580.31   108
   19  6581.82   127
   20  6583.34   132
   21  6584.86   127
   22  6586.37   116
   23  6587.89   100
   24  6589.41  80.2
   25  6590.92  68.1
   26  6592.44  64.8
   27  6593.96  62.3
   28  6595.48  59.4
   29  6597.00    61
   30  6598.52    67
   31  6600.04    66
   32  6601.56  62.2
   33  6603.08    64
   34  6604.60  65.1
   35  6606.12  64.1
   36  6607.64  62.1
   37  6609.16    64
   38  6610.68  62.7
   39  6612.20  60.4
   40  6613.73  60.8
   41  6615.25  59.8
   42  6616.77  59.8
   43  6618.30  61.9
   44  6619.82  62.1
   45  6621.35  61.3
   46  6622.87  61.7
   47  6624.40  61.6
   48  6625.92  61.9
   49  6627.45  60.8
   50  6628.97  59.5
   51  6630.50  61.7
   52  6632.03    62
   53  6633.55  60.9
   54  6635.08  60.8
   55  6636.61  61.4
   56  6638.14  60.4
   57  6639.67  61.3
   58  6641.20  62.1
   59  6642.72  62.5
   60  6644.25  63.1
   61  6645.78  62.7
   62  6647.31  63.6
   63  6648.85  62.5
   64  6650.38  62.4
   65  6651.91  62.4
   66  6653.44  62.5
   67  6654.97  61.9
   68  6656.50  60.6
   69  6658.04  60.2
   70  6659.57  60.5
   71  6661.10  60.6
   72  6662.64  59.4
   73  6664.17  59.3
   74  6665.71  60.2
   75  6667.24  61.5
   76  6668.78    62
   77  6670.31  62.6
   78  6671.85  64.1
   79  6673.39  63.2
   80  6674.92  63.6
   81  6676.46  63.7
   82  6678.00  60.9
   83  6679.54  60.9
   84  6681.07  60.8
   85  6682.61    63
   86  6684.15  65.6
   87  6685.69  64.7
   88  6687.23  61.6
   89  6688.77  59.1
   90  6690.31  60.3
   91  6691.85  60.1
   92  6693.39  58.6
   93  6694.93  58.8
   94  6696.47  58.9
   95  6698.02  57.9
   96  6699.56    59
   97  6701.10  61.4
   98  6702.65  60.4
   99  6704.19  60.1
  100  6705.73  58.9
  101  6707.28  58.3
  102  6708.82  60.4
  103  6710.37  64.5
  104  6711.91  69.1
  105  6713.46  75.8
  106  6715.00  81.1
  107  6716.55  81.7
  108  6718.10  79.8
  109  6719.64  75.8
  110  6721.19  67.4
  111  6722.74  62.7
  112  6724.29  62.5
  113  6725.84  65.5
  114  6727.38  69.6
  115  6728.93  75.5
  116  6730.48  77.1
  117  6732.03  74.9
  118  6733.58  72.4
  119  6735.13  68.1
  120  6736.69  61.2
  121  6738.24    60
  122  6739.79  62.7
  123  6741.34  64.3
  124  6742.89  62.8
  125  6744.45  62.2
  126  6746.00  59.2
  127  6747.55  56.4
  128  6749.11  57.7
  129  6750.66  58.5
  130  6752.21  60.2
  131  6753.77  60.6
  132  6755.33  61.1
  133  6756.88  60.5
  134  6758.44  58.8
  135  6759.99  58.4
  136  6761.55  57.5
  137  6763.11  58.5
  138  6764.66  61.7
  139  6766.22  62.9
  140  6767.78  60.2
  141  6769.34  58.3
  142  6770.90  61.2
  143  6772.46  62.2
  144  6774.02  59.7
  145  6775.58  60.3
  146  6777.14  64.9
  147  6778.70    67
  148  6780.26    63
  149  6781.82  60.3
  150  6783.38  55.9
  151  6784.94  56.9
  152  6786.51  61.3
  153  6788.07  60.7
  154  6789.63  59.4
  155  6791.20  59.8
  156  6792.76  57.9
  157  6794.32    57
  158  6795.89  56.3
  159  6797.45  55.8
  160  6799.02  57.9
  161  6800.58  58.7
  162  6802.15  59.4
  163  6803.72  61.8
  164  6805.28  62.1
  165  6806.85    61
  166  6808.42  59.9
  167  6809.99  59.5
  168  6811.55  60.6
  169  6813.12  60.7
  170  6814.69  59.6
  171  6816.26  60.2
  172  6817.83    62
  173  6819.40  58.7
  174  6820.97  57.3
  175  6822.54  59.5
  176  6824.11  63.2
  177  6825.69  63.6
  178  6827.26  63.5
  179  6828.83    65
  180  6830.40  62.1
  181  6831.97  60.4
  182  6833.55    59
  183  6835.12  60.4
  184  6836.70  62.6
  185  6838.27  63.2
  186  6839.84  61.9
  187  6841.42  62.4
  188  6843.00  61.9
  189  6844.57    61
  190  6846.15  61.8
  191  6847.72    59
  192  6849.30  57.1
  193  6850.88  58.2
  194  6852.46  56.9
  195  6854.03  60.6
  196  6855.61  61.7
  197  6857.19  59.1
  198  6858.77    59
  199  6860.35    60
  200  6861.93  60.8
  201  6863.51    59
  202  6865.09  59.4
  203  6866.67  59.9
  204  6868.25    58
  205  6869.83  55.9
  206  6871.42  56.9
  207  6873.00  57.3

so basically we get 0.160 mag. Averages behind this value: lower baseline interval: 76.9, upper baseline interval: 60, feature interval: 61.9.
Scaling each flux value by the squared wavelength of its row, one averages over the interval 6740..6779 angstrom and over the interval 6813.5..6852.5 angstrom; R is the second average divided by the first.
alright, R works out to 1.03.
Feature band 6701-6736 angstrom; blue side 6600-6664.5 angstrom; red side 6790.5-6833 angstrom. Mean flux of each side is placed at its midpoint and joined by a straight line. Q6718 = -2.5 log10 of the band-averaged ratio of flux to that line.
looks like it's -0.13 mag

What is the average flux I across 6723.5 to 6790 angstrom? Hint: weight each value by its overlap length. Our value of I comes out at 62.4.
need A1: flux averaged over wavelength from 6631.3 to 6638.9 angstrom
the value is 61.1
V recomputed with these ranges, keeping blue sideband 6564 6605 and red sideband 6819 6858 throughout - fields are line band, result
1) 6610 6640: 0.257 mag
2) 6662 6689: 0.183 mag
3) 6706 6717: 0.022 mag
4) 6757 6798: 0.099 mag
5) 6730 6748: 0.058 mag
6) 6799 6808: 0.056 mag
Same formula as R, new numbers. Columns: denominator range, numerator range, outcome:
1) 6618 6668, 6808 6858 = 1.05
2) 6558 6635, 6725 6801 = 0.86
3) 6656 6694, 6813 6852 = 1.04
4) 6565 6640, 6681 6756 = 0.94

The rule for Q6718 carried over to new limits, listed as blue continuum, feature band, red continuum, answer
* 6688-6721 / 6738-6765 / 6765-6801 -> 0.033 mag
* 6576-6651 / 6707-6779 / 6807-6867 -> -0.001 mag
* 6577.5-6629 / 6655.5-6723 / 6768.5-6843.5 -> 0.077 mag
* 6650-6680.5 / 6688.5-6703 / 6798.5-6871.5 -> 0.035 mag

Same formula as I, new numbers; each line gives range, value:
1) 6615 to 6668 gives 61.4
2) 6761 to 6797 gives 60.1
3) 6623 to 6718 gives 62.4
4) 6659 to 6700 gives 61.2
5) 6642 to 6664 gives 61.7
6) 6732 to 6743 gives 65.4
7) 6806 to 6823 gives 59.9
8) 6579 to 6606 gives 83.7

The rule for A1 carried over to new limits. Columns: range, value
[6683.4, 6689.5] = 62.8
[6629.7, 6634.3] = 61.5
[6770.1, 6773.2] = 61.6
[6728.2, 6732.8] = 75.8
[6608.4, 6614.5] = 62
